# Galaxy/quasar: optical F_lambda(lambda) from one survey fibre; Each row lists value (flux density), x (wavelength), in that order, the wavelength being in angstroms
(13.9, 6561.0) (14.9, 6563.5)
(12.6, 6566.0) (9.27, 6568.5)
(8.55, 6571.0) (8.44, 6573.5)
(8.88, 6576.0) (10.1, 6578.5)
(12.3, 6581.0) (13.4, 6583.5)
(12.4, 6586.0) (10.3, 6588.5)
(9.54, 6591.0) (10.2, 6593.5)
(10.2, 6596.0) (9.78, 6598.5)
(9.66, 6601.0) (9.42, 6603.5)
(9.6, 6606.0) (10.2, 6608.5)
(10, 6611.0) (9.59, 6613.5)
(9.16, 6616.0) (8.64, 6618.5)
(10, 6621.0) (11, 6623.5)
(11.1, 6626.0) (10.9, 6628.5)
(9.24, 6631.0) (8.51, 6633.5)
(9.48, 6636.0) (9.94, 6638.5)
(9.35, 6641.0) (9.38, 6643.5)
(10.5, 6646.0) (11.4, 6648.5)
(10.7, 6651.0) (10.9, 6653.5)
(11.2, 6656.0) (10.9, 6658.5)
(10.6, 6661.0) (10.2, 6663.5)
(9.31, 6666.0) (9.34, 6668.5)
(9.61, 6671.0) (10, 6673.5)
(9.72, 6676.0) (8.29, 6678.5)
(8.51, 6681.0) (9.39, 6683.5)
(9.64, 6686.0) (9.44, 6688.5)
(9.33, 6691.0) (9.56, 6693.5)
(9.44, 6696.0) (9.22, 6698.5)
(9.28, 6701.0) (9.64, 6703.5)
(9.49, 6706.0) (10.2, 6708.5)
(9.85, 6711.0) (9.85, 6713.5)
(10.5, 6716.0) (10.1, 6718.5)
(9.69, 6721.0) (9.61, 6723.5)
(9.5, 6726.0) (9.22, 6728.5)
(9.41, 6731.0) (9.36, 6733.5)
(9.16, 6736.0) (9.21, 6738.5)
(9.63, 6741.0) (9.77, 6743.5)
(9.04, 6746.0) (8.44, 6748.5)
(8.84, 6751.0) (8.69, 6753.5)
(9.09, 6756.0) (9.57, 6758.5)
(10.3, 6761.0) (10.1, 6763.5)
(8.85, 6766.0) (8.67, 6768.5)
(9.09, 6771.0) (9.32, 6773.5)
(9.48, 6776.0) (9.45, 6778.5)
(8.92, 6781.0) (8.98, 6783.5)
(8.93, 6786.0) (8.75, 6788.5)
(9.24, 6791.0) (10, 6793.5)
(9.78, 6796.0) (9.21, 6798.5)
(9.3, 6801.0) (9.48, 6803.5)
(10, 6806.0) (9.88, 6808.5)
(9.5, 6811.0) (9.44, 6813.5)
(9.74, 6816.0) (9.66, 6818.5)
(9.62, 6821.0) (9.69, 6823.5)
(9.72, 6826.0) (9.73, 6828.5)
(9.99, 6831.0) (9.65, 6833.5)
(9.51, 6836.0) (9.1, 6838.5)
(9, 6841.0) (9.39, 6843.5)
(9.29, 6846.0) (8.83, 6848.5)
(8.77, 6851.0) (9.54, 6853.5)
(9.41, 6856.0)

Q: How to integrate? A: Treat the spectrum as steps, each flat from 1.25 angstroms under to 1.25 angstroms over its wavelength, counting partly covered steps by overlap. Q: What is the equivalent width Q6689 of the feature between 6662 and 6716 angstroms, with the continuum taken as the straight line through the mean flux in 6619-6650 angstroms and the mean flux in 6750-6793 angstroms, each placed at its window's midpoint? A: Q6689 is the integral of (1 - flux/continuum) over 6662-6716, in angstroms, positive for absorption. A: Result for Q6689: 1.0 angstroms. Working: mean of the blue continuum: 10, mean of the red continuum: 9.21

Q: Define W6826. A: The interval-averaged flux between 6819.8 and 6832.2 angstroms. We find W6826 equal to 9.75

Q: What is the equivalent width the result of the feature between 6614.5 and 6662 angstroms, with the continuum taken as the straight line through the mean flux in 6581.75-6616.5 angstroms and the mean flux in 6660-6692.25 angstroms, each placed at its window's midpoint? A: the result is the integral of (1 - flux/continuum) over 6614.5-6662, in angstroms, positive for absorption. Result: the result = -1.3 angstroms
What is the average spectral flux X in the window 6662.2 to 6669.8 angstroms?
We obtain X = 9.62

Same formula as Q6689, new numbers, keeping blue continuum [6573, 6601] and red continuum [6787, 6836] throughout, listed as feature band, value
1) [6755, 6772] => 0.7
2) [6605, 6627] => 1.0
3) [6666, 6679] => 0.9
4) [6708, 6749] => 1.5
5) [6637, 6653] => 0.1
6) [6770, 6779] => 0.4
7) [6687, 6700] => 0.9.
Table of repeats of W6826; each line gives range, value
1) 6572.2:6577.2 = 8.66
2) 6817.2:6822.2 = 9.64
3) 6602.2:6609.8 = 9.74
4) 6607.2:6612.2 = 10.1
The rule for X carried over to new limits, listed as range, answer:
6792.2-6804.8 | 9.55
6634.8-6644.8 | 9.54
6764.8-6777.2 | 9.08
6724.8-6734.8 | 9.37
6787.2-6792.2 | 8.99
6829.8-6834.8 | 9.82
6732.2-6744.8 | 9.42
